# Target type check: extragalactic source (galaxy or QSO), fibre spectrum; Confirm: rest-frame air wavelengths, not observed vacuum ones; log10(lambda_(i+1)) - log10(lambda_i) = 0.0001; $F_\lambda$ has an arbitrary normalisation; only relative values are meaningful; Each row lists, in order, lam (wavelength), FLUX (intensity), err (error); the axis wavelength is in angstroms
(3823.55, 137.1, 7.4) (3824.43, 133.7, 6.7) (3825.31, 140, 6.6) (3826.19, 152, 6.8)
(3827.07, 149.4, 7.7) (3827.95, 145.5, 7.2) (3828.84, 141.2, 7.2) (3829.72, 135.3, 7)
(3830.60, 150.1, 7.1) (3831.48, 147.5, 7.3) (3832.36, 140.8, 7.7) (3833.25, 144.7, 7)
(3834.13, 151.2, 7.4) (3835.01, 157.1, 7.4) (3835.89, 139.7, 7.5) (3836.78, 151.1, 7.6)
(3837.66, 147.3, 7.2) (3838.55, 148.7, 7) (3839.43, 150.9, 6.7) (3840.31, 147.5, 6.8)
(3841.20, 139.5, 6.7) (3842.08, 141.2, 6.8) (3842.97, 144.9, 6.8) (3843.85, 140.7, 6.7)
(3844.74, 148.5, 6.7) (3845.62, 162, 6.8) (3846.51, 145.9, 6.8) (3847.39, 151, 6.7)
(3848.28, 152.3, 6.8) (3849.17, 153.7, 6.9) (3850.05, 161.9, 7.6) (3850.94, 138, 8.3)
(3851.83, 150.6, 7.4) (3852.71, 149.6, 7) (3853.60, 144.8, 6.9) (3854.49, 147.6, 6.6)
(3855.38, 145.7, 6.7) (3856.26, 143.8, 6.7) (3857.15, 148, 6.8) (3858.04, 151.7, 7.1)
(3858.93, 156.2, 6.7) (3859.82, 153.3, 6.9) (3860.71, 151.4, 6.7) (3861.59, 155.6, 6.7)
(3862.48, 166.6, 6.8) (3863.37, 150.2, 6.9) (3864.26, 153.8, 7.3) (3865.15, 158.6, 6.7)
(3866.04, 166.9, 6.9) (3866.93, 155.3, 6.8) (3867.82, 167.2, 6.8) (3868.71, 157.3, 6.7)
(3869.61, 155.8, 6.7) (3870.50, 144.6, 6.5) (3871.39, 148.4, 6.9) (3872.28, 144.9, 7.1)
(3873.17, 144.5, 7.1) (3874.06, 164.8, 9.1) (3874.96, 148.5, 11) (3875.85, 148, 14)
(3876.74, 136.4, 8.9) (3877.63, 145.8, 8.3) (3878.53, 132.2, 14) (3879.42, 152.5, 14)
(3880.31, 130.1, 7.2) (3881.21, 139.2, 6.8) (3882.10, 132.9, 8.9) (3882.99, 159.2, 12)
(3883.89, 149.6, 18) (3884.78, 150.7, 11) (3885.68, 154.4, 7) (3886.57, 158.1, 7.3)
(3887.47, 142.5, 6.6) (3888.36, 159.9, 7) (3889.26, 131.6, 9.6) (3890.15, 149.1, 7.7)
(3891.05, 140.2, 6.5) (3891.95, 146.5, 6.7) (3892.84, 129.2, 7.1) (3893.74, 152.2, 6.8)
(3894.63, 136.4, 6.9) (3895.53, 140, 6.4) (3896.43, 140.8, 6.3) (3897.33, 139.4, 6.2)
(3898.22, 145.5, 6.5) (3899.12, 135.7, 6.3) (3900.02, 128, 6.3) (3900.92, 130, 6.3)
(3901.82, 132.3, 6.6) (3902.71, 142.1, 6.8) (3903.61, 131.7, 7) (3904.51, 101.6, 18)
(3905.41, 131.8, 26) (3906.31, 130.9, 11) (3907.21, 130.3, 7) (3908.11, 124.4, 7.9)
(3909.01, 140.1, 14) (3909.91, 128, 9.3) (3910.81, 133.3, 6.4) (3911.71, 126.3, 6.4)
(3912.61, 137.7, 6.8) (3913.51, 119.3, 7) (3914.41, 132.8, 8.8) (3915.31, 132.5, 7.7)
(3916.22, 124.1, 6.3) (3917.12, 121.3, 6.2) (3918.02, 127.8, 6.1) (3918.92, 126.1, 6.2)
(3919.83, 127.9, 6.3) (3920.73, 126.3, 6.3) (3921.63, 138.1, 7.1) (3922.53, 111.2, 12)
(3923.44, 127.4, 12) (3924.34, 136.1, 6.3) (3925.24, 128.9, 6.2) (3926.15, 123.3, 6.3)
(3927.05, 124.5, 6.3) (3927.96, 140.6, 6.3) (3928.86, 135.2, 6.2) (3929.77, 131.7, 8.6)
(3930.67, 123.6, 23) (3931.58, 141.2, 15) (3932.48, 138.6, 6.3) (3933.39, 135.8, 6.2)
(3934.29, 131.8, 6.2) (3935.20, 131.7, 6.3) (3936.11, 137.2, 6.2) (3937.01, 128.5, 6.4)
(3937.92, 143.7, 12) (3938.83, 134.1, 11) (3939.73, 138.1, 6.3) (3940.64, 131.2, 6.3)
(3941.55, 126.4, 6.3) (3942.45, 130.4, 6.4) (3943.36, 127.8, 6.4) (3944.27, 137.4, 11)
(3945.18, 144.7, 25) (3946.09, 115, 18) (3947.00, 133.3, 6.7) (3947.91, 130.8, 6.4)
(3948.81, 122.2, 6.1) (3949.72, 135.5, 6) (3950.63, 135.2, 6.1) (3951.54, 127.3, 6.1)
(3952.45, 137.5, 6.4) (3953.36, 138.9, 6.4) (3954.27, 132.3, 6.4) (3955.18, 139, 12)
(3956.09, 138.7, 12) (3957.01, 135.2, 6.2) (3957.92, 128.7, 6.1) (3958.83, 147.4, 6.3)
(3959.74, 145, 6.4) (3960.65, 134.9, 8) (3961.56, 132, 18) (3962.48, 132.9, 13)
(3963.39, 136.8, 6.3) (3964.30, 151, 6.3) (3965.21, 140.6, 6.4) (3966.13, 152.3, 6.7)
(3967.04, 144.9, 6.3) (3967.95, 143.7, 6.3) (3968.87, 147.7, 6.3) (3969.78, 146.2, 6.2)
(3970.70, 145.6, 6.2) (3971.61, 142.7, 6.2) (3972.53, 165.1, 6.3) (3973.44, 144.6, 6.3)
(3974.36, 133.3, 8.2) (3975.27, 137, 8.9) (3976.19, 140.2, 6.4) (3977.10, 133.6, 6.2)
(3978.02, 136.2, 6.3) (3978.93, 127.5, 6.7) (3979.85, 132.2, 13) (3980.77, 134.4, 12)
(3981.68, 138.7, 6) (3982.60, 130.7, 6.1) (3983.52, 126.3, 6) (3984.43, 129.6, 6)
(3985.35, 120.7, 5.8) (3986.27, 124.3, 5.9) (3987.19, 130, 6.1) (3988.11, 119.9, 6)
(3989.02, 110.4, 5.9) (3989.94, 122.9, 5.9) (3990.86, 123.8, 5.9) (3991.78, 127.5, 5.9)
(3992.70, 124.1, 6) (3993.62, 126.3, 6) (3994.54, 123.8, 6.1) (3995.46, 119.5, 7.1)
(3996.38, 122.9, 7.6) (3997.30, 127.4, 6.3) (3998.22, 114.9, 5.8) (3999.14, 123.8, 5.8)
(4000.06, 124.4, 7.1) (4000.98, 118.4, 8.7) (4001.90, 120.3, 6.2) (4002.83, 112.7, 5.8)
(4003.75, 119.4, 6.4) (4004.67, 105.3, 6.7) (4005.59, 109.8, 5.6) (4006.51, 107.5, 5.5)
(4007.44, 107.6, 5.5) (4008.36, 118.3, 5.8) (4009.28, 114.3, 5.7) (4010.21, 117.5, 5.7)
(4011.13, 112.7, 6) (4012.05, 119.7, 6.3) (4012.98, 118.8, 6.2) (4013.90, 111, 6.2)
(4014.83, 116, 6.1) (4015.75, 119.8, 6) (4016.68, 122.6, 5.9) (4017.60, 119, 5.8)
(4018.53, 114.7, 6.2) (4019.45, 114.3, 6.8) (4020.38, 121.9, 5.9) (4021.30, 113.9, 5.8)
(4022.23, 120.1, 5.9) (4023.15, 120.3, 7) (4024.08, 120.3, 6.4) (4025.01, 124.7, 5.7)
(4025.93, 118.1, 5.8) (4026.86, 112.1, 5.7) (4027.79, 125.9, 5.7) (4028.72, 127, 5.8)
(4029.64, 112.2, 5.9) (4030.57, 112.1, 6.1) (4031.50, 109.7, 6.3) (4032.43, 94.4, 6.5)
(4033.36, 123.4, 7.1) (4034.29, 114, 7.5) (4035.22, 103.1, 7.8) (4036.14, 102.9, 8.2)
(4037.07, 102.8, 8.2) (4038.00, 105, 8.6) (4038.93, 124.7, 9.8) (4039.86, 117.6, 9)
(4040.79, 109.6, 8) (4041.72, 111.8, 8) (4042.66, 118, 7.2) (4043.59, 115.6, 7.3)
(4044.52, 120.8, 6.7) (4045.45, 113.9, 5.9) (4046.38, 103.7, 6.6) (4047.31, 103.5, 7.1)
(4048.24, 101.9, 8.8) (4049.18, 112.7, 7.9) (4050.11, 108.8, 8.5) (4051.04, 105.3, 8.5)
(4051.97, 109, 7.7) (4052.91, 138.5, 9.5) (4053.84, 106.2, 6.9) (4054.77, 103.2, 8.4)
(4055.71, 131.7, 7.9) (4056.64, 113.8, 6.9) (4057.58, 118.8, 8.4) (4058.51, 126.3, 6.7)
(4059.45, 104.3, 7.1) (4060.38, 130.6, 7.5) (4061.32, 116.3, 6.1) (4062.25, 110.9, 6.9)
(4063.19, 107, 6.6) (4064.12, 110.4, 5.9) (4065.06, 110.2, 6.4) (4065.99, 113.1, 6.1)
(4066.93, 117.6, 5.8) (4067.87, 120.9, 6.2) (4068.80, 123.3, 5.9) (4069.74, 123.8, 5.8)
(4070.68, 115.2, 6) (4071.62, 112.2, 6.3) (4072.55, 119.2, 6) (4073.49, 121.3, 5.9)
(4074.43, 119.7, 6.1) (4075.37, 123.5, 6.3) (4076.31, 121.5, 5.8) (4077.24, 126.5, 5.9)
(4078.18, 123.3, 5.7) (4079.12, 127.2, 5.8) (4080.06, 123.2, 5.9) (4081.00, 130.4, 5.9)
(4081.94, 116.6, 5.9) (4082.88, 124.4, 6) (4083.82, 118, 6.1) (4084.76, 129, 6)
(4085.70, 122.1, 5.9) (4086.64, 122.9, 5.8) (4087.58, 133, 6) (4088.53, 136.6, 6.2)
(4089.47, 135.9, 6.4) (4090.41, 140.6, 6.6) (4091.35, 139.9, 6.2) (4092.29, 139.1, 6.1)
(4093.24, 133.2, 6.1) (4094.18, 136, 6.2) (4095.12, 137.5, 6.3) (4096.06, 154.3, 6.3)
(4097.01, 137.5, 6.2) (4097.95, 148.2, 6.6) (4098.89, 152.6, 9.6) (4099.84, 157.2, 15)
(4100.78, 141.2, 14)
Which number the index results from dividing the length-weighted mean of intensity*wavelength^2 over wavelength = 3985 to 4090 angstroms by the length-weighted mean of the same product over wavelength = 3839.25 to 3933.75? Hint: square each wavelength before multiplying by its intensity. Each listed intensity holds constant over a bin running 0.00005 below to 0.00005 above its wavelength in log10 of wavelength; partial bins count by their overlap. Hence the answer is 0.9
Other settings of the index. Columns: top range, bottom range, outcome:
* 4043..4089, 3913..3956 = 0.96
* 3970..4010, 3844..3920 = 0.93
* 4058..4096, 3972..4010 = 1.04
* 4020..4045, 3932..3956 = 0.90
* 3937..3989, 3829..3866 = 0.96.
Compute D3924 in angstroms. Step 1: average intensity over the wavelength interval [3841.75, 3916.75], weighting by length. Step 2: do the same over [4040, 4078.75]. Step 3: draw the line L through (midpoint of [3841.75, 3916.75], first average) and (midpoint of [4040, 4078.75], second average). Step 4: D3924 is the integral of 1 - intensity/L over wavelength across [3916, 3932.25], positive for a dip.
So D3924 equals 1.0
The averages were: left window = 144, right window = 116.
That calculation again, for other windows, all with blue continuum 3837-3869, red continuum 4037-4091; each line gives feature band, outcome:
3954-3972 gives -0.9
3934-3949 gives 0.6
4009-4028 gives 1.1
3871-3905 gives 0.9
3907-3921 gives 1.3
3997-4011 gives 1.3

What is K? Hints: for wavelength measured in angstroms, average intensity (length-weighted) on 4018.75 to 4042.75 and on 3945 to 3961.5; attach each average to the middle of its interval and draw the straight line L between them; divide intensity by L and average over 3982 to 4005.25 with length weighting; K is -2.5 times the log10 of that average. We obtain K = 0.02 mag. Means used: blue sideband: 134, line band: 122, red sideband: 115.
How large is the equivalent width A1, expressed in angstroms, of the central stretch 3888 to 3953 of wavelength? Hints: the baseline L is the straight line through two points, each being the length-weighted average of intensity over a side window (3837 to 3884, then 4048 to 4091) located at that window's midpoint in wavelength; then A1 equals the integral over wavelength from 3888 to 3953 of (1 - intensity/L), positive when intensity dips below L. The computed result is 3.9 angstroms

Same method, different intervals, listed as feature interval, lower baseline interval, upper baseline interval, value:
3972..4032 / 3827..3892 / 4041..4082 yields 1.8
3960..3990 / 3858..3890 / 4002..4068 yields -2.0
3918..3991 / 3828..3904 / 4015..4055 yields -2.4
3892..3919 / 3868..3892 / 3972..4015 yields 1.9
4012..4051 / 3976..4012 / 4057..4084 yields 2.1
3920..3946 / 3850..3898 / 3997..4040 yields 0.6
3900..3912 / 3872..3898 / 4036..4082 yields 1.0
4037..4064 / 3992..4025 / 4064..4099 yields 2.1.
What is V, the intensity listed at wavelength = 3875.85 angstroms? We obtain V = 148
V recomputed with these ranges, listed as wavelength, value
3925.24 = 128.9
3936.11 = 137.2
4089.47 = 135.9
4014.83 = 116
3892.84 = 129.2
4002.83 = 112.7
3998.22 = 114.9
